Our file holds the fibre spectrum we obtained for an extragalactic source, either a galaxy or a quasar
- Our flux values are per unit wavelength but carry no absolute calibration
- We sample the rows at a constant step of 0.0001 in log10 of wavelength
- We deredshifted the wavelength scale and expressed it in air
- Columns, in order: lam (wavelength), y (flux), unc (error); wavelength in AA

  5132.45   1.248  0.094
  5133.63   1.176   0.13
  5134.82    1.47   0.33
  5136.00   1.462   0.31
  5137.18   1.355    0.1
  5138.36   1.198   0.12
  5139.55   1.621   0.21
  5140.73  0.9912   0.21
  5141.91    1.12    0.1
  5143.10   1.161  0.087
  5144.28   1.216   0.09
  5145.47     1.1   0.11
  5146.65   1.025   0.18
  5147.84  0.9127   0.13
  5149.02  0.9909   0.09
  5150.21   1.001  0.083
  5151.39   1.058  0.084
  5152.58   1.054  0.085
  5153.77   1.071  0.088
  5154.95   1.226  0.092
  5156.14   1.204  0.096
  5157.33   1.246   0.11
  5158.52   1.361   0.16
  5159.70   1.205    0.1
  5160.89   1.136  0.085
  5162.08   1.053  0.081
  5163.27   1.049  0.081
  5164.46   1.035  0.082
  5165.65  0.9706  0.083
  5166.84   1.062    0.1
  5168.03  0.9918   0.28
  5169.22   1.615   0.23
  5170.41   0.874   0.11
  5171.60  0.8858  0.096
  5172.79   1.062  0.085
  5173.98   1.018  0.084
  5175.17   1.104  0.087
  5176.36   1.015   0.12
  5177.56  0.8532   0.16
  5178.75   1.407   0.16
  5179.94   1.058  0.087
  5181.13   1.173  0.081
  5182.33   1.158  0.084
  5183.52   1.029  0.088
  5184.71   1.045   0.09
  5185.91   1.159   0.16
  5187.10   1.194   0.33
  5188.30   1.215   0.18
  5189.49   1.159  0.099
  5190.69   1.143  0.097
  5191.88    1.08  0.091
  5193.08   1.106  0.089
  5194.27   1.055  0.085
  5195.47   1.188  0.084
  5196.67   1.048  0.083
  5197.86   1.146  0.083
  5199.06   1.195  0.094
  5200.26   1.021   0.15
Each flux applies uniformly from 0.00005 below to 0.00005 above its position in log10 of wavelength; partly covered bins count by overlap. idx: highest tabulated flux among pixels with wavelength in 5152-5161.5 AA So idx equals 1.361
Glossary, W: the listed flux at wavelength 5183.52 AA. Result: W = 1.029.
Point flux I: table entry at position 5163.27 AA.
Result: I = 1.049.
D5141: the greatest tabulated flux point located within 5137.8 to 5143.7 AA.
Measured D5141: 1.621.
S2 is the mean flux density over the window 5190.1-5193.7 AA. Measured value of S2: 1.11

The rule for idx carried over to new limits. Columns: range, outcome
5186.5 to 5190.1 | 1.215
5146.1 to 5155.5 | 1.226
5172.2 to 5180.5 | 1.407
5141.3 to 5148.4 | 1.216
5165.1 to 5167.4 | 1.062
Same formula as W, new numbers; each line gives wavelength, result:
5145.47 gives 1.1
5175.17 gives 1.104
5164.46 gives 1.035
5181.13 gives 1.173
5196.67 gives 1.048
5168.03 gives 0.9918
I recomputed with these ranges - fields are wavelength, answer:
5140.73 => 0.9912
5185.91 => 1.159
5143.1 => 1.161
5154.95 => 1.226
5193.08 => 1.106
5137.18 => 1.355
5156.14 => 1.204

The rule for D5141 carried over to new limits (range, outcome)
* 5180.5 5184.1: 1.173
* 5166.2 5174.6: 1.615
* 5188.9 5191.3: 1.159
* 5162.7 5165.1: 1.049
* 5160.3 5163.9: 1.136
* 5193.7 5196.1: 1.188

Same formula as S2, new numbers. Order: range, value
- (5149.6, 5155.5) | 1.08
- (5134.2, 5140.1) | 1.42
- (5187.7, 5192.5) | 1.15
